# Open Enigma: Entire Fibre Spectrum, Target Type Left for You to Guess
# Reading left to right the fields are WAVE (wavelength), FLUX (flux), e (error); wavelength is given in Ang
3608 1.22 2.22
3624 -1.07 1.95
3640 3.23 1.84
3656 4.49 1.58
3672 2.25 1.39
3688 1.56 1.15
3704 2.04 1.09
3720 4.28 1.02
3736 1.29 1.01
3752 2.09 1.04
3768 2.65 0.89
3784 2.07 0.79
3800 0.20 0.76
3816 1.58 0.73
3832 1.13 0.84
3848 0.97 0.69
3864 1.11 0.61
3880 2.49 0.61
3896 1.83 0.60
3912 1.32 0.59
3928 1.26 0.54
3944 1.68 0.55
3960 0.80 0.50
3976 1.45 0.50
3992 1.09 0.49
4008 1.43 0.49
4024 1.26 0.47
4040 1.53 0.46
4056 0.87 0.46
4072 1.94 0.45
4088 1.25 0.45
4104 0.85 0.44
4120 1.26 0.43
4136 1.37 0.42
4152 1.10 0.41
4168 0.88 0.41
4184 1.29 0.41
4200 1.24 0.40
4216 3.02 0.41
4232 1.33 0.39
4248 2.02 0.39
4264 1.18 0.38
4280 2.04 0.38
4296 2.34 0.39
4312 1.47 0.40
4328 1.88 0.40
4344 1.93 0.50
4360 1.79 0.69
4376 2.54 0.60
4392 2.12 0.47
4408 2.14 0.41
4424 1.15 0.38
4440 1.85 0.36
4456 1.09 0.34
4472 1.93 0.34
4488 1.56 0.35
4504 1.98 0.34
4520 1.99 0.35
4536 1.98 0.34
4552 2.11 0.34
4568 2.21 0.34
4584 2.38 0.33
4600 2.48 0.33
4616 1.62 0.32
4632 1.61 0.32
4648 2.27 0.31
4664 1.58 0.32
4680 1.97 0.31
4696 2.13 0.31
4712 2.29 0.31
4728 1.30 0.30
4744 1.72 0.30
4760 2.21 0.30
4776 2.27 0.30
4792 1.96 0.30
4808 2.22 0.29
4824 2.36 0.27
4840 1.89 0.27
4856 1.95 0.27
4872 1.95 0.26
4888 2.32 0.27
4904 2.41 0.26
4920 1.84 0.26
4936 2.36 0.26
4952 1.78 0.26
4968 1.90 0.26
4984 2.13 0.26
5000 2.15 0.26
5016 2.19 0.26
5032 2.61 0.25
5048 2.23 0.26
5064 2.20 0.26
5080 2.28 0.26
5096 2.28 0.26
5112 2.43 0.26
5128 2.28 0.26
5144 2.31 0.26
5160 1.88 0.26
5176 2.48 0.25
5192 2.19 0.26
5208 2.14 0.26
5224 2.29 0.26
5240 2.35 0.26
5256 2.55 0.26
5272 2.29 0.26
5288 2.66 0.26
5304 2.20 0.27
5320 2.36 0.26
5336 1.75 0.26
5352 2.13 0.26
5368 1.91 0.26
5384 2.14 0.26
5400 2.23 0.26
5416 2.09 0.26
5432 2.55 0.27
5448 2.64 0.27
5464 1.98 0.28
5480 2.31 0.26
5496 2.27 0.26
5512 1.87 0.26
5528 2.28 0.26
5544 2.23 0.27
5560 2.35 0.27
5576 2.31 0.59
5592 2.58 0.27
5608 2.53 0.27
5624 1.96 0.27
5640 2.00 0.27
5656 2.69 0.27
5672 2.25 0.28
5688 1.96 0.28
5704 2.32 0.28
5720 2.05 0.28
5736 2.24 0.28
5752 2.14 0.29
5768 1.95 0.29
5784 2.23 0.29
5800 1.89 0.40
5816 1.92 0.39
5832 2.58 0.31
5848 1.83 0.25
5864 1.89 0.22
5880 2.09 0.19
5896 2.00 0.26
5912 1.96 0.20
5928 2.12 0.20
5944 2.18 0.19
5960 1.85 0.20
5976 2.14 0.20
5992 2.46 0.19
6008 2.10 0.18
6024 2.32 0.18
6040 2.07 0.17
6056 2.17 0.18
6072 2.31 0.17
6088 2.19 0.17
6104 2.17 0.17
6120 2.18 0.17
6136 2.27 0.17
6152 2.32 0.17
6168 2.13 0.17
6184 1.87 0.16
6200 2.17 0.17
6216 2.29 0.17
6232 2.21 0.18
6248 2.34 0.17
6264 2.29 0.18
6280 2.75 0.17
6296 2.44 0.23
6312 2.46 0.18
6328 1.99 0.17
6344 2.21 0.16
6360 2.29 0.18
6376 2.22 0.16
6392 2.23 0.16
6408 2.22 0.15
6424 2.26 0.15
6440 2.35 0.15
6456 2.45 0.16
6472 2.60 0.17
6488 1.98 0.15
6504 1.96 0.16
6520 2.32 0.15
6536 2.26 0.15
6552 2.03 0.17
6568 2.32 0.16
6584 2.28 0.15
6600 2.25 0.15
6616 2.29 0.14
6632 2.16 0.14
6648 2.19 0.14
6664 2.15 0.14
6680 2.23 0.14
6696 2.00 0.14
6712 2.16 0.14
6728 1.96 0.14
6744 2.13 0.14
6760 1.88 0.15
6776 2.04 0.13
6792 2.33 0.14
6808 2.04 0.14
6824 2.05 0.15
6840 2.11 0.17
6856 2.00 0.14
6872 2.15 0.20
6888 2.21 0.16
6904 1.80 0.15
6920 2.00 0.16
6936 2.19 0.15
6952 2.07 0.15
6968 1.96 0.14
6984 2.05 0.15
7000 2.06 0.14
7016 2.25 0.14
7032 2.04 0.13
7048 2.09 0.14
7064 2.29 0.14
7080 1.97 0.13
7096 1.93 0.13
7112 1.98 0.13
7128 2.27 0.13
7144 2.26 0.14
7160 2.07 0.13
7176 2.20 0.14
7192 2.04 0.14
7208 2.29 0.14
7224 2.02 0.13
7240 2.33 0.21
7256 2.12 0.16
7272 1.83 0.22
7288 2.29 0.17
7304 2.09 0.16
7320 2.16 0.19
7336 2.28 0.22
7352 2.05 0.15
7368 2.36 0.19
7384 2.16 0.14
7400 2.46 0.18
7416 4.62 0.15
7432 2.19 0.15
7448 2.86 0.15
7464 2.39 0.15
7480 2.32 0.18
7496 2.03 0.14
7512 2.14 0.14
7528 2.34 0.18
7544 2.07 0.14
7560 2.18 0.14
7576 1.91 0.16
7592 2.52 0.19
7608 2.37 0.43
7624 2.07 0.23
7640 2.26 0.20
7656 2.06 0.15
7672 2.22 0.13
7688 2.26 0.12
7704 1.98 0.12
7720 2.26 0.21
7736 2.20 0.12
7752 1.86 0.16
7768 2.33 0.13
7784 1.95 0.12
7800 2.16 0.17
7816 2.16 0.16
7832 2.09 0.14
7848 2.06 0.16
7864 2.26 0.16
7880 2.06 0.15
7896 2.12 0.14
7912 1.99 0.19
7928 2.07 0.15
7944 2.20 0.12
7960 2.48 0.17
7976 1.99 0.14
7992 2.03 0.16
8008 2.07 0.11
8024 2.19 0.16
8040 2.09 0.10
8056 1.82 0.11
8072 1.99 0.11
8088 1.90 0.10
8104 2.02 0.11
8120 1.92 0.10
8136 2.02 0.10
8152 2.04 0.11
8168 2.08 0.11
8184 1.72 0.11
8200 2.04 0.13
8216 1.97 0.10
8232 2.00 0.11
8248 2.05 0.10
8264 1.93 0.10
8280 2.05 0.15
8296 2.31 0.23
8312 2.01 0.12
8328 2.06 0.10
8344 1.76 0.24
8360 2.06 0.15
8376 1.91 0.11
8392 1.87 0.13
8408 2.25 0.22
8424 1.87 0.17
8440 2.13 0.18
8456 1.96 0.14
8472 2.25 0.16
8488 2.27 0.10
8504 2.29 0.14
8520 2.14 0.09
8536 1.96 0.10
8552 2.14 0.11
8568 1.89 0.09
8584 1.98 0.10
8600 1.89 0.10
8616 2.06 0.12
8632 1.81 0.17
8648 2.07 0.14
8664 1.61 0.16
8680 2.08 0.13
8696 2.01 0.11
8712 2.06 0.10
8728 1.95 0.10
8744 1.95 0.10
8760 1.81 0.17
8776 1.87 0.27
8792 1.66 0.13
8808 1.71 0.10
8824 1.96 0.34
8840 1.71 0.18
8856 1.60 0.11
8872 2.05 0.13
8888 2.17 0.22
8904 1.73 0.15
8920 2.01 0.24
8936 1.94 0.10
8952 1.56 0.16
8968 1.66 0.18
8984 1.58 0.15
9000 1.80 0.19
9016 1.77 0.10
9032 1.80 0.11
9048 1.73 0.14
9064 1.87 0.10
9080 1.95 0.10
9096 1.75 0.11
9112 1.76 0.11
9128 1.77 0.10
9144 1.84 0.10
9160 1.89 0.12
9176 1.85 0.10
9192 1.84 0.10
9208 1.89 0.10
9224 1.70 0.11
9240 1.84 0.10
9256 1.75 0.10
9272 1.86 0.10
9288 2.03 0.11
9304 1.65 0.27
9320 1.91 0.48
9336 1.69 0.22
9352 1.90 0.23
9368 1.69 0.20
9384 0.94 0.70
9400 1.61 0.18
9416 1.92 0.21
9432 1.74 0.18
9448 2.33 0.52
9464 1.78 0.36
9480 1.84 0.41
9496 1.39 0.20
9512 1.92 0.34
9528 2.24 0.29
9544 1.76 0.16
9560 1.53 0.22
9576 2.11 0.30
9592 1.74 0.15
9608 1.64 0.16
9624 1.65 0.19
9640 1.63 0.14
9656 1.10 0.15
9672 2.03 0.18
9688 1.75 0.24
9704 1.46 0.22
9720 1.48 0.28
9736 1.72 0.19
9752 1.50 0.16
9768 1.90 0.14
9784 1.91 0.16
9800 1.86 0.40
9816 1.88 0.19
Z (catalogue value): 0.130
